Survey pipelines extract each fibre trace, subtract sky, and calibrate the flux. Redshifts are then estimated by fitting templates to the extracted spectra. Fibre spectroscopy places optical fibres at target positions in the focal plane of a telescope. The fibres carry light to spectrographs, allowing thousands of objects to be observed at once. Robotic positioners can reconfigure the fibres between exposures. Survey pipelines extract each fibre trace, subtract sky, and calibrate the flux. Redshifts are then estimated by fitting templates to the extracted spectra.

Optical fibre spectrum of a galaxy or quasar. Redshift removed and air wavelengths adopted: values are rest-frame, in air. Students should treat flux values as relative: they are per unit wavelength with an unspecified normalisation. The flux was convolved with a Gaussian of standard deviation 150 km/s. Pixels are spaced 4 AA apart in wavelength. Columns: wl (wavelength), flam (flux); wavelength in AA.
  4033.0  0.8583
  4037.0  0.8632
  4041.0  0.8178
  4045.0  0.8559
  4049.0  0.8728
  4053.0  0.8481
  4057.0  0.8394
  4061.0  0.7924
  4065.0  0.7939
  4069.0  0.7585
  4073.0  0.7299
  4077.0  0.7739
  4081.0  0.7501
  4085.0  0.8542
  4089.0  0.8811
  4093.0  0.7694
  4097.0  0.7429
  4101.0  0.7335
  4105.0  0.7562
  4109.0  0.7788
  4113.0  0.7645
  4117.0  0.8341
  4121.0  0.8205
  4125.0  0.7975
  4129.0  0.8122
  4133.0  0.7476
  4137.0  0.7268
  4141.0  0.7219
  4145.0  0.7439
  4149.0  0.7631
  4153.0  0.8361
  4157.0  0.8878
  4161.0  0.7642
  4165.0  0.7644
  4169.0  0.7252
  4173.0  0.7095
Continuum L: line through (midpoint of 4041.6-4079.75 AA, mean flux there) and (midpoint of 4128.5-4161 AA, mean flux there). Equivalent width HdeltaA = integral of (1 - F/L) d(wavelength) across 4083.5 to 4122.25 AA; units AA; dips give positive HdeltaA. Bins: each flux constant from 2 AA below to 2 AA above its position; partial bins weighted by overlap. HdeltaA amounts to 0.0 AA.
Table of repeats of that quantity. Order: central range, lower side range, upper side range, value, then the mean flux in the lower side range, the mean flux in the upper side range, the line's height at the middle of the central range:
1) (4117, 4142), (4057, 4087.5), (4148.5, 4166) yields 0.7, 0.785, 0.809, 0.801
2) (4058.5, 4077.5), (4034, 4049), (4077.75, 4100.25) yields 1.1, 0.85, 0.794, 0.819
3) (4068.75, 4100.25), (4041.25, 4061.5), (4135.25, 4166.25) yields 1.5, 0.843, 0.777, 0.821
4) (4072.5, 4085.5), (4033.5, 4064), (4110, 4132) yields 0.8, 0.841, 0.802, 0.824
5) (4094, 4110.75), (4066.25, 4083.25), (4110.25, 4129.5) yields 0.7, 0.756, 0.804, 0.786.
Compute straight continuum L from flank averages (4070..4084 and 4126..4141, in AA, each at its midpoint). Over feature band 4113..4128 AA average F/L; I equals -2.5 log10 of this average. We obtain -0.07 mag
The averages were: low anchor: 0.759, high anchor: 0.759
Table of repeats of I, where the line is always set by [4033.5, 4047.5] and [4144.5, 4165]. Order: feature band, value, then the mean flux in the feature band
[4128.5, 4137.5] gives 0.07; 0.76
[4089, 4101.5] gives 0.07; 0.772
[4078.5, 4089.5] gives 0.01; 0.819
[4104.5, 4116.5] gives 0.06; 0.776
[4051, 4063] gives 0.02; 0.827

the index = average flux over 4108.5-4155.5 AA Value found 0.78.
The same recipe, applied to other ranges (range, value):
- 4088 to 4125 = 0.785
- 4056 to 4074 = 0.783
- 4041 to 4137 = 0.795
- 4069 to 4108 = 0.776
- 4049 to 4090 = 0.804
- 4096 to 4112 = 0.754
